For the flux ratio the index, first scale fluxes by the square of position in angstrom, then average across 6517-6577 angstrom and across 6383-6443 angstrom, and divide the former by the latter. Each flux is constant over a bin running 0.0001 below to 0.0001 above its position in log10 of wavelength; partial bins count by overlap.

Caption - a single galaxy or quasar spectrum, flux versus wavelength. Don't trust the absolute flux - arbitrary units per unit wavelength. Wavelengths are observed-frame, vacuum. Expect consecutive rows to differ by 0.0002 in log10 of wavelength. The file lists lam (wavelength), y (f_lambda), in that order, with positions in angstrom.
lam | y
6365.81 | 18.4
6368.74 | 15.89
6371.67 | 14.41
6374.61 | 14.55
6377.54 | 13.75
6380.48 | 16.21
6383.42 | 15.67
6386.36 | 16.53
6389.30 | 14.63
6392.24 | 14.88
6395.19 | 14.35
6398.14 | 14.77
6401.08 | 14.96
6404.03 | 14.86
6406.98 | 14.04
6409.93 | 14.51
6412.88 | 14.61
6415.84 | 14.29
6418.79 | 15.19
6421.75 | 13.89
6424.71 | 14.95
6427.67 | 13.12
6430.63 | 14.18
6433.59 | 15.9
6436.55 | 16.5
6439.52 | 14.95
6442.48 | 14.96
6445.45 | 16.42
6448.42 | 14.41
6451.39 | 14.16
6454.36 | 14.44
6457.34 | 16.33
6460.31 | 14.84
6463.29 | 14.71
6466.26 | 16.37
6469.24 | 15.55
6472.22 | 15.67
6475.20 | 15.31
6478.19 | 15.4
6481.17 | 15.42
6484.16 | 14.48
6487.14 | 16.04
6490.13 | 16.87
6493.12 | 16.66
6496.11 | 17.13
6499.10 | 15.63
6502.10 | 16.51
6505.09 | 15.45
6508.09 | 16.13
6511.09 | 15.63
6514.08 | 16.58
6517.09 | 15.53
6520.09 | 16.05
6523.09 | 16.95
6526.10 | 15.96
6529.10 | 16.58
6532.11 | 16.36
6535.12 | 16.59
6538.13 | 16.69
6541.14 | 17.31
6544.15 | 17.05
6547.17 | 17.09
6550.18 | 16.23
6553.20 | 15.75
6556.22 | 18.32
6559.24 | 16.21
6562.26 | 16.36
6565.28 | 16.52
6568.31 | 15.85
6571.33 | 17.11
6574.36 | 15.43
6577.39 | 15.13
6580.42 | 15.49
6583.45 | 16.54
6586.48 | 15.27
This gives 1.16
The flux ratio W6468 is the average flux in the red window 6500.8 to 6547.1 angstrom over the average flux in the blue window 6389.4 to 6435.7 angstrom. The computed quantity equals 1.1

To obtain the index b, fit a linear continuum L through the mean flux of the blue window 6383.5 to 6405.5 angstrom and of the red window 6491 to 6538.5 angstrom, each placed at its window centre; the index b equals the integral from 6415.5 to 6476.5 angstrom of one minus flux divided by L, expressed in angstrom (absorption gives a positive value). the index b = 2.0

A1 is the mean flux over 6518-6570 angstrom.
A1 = 16.6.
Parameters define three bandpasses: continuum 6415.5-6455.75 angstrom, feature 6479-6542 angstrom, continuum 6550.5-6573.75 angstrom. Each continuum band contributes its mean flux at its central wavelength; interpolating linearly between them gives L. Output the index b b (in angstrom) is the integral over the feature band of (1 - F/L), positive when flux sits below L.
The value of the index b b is -1.5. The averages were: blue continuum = 14.8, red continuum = 16.5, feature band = 16.2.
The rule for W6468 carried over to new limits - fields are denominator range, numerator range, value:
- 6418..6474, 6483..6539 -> 1.07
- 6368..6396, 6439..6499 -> 1.03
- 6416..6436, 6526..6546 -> 1.14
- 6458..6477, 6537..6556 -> 1.09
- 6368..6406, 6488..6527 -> 1.08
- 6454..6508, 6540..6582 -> 1.04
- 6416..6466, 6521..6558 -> 1.12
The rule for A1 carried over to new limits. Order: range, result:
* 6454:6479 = 15.4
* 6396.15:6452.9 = 14.8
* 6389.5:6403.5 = 14.7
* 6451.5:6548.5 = 16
